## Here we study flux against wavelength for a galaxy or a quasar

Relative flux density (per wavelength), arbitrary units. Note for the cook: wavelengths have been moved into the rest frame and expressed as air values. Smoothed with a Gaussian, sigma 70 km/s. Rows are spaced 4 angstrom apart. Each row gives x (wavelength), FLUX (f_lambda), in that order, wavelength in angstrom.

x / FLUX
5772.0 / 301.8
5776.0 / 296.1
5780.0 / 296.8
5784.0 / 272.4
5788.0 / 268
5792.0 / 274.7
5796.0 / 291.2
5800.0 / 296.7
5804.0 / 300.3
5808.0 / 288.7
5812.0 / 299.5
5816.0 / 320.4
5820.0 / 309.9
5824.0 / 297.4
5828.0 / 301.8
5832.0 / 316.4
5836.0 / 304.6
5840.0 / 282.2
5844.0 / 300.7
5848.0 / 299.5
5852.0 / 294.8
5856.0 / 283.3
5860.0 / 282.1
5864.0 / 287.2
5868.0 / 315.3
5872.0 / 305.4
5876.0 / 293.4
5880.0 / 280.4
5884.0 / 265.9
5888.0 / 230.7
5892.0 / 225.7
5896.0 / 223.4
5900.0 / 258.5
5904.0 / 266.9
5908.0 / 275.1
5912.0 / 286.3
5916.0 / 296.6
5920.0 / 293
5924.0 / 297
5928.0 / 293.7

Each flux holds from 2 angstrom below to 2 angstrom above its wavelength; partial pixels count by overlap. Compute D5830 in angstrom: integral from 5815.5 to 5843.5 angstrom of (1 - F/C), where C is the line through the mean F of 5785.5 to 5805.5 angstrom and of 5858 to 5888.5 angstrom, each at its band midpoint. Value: -1.8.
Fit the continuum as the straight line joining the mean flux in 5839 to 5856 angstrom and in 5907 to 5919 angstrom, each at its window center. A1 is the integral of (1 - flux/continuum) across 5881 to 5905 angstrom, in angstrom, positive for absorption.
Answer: 3.6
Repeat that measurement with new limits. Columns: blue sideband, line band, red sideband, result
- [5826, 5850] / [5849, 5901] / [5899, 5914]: 2.3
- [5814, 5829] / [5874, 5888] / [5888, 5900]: -1.6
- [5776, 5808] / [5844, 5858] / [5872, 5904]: -1.3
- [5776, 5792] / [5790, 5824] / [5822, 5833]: -0.5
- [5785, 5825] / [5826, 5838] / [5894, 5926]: -0.8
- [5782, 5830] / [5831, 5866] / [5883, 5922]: -1.8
